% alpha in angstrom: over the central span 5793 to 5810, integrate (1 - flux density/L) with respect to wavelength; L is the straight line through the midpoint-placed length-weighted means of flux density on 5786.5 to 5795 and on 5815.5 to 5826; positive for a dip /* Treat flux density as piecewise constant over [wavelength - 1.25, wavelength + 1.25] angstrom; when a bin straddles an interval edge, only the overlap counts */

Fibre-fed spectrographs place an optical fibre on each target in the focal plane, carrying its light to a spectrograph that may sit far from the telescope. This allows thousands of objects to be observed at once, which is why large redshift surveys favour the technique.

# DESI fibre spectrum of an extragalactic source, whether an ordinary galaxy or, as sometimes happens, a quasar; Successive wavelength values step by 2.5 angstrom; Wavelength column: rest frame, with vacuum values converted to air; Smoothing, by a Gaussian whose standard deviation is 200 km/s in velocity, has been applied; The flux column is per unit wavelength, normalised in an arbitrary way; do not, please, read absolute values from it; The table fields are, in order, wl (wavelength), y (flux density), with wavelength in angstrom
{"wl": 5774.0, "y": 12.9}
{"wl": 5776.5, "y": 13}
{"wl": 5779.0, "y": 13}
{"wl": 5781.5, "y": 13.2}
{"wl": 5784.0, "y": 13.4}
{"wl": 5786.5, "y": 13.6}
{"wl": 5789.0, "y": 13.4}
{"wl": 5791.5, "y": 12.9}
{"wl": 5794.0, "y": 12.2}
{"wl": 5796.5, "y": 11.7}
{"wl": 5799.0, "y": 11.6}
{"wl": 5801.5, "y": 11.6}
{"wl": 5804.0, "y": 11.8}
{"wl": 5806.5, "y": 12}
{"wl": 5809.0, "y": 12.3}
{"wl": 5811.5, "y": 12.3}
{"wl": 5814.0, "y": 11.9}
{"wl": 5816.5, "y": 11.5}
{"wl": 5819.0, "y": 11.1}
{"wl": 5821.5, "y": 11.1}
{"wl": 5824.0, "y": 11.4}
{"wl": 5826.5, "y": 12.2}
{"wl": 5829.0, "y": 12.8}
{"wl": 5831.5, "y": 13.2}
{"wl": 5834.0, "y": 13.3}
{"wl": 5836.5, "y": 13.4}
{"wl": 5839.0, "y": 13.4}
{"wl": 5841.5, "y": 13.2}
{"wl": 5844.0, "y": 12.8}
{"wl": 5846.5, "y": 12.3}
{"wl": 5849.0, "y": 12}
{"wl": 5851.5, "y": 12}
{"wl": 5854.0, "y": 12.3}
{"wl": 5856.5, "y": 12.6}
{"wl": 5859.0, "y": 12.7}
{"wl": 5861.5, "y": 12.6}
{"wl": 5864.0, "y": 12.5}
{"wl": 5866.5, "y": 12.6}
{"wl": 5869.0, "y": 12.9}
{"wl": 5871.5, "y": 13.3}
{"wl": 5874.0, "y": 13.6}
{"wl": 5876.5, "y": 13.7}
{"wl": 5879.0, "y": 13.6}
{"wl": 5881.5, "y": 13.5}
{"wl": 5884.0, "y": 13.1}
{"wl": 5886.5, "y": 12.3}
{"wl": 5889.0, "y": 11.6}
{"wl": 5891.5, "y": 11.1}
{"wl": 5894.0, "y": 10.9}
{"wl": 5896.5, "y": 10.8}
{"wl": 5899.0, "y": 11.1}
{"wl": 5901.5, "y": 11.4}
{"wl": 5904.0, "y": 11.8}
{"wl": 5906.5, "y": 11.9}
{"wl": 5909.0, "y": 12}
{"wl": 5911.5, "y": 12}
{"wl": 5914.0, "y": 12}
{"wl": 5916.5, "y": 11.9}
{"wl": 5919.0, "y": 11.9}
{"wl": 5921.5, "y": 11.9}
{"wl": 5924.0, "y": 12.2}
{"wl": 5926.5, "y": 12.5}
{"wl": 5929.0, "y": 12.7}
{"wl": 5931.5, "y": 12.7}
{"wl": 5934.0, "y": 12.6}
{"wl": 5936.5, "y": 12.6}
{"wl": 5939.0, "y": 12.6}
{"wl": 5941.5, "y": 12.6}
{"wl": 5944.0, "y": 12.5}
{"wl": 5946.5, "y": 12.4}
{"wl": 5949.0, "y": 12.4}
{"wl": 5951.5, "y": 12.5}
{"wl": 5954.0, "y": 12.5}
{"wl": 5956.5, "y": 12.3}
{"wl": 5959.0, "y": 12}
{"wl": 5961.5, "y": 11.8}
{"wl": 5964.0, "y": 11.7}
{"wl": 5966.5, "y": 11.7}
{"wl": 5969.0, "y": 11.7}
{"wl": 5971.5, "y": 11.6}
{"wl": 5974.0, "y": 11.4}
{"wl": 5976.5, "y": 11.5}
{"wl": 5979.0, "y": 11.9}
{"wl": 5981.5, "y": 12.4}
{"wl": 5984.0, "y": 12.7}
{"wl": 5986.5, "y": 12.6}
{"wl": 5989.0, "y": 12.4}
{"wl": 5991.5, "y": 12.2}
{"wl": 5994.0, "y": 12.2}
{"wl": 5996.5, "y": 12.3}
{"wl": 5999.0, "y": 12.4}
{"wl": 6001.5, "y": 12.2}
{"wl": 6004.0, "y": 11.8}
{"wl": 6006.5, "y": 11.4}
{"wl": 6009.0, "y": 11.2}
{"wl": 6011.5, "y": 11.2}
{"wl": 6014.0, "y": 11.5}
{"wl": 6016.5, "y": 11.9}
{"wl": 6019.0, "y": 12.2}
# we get 0.7 angstrom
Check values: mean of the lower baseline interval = 13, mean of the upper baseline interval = 11.3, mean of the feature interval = 11.9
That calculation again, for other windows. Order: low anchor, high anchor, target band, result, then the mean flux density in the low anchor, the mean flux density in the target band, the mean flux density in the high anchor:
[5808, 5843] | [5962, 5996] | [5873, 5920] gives 0.35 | 12.4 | 12.1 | 12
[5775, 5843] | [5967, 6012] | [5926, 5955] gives -1.09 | 12.5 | 12.6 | 12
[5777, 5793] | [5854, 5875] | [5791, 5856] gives 3.89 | 13.2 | 12.2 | 12.8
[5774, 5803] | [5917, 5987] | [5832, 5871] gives -0.70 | 12.7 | 12.7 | 12.2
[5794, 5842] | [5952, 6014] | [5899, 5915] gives 0.36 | 12.2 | 11.8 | 12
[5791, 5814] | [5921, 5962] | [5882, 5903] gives 1.13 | 12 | 11.6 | 12.4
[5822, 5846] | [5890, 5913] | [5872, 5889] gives -1.87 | 12.8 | 13.2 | 11.5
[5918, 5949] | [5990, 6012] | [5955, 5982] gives 0.78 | 12.4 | 11.8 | 11.9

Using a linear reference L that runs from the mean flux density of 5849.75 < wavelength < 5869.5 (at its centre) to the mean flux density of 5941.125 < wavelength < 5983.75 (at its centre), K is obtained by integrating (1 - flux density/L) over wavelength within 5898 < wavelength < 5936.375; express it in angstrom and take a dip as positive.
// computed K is 0.6 angstrom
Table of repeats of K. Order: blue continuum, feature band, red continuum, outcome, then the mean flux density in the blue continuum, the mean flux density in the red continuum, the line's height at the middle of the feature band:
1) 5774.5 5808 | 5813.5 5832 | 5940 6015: 0.9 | 12.6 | 12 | 12.5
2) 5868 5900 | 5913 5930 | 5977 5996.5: 0.3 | 12.4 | 12.3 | 12.4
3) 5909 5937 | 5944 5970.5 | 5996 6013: -0.2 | 12.3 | 11.8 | 12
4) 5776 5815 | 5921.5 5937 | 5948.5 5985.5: -0.5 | 12.5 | 12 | 12.1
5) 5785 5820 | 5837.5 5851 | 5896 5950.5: -0.6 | 12.2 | 12.1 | 12.1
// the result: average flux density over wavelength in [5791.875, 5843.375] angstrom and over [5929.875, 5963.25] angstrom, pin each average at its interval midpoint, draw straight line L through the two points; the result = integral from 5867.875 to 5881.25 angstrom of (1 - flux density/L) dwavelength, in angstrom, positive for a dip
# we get -1.22 angstrom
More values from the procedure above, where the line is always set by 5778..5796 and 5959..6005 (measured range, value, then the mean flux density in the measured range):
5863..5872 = -0.1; 12.8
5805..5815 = 0.6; 12.1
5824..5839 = -0.1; 12.9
